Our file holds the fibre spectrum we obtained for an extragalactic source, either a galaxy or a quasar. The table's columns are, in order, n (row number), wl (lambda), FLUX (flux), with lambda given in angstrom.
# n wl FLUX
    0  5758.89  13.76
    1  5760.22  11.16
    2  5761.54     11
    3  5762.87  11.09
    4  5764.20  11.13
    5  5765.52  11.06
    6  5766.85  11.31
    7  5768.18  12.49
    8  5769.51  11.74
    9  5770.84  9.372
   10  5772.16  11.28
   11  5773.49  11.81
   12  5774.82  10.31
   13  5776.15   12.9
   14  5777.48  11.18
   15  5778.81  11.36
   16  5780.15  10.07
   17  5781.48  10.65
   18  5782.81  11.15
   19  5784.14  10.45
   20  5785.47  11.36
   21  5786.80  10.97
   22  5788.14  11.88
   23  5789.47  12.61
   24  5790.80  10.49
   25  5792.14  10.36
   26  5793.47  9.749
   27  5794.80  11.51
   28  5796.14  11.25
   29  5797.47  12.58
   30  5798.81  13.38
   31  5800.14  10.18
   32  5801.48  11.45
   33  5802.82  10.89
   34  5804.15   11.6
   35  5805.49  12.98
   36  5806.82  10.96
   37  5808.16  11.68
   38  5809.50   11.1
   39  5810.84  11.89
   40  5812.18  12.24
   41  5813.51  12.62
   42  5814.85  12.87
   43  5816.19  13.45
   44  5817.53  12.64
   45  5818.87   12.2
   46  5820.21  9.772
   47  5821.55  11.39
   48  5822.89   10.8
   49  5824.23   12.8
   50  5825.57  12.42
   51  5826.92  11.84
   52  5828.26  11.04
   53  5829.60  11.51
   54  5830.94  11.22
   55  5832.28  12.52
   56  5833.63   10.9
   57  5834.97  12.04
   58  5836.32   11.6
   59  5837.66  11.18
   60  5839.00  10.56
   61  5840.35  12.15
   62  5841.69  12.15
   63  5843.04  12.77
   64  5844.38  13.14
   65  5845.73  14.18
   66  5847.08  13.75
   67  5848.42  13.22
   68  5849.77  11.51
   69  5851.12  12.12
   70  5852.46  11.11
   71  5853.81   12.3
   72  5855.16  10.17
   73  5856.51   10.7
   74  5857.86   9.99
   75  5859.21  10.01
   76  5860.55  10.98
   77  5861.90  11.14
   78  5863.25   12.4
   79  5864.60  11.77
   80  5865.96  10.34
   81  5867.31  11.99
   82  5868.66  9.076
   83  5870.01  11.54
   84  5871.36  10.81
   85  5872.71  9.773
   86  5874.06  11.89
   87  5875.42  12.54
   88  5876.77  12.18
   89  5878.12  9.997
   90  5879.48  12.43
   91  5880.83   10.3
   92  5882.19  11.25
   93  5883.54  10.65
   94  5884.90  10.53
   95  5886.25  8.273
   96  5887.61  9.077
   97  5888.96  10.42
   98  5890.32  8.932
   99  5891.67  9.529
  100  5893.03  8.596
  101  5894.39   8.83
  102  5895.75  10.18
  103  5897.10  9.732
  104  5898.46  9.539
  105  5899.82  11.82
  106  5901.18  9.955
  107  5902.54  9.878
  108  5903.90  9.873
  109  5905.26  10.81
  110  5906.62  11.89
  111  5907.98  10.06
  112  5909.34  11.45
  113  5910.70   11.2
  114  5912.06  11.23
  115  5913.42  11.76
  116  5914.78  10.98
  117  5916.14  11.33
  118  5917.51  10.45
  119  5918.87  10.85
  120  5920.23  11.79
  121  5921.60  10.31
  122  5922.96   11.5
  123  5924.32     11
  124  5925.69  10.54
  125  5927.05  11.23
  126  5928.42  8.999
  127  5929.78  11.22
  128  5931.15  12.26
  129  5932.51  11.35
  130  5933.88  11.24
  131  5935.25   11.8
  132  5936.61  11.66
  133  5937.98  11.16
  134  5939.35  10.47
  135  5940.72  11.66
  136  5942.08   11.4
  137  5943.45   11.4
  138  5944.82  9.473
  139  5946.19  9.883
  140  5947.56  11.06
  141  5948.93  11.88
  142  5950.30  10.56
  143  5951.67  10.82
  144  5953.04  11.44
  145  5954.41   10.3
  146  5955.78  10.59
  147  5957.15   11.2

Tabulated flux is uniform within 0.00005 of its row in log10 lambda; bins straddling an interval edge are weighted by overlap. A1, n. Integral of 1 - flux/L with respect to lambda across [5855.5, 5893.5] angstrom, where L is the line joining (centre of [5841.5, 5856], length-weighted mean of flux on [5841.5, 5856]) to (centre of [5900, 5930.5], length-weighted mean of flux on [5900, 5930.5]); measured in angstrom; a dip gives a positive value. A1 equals 3.8 angstrom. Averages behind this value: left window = 12.4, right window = 10.8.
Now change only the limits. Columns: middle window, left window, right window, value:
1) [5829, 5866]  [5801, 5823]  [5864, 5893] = -1.8 angstrom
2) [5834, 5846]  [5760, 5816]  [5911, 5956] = -0.9 angstrom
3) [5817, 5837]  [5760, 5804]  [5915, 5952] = -0.9 angstrom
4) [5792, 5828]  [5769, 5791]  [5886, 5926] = -2.5 angstrom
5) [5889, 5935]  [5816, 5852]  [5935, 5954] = 2.8 angstrom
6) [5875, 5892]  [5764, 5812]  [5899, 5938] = 1.0 angstrom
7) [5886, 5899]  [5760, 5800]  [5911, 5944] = 2.1 angstrom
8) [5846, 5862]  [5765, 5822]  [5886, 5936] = -0.7 angstrom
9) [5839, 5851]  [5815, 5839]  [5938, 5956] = -1.1 angstrom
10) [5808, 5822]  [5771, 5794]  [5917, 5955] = -1.2 angstrom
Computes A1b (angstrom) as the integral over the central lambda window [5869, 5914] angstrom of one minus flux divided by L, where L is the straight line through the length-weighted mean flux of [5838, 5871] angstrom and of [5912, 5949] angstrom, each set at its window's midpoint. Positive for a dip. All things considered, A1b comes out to 3.34 angstrom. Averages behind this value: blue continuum 11.6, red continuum 11.1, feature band 10.5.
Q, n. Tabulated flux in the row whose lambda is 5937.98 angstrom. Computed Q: 11.16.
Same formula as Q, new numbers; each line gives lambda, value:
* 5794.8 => 11.51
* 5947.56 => 11.06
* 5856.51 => 10.7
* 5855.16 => 10.17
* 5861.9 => 11.14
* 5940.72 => 11.66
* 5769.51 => 11.74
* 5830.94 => 11.22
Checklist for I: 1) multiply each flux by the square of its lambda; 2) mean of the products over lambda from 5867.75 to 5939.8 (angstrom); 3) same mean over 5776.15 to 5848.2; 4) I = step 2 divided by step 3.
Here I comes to 0.9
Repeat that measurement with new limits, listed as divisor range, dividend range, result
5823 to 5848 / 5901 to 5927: 0.93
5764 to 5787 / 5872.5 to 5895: 0.96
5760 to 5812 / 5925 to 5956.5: 1.02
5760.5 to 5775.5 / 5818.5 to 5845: 1.07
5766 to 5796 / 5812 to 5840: 1.08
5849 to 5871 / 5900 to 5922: 1.00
